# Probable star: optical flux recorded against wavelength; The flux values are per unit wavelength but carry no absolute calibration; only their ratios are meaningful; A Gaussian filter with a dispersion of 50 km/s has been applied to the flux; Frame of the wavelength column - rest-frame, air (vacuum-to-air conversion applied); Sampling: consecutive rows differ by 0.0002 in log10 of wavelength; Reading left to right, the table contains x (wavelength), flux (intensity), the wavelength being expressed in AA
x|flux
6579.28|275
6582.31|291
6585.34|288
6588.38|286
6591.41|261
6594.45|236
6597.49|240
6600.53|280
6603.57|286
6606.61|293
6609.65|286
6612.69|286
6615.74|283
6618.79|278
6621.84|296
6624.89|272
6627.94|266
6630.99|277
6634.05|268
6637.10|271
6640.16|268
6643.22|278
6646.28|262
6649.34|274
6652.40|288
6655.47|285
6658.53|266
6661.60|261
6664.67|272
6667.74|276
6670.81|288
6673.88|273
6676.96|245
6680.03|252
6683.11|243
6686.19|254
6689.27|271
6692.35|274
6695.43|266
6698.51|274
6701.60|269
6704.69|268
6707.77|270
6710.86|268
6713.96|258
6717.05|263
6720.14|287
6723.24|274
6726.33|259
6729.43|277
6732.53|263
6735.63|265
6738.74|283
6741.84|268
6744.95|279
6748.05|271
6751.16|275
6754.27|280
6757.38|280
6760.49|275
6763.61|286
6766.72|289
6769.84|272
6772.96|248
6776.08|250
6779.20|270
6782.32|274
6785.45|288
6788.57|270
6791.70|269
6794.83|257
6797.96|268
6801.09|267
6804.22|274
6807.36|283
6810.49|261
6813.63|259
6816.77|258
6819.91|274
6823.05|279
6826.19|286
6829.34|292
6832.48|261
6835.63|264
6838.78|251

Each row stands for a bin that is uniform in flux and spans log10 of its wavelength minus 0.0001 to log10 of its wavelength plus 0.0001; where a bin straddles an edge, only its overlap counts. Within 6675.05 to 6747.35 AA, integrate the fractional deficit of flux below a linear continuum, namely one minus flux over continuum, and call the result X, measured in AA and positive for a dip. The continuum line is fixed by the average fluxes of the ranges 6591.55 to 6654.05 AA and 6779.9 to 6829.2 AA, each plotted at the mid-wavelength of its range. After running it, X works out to 1.7 AA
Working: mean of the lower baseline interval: 274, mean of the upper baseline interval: 272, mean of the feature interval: 267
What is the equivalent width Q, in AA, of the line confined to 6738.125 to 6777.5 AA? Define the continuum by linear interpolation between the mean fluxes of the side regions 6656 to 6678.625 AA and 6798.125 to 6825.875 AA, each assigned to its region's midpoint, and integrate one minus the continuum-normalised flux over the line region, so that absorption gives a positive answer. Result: -0.5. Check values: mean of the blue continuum 269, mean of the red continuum 270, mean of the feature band 273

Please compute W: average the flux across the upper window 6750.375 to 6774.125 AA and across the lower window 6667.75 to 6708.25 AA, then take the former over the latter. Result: 1.04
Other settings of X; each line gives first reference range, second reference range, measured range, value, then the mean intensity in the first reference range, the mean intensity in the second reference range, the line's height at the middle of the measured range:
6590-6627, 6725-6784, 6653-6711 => 1.2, 275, 272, 273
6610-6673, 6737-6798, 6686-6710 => 0.5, 276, 273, 274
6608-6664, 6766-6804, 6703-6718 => 0.4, 276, 268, 272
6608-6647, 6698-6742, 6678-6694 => 0.8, 277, 270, 272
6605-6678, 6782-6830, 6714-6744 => 0.4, 276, 272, 274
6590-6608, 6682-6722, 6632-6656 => -0.7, 266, 267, 266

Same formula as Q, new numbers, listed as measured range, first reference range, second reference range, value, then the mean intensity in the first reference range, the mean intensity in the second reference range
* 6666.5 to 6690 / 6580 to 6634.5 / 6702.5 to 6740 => 0.8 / 276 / 269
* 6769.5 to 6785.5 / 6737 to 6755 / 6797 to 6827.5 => 0.5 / 276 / 271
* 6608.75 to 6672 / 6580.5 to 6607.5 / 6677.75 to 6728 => -1.5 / 273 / 265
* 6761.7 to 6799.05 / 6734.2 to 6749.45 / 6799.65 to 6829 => 0.3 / 273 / 272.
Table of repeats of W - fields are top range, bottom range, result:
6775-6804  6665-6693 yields 1.02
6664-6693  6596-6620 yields 0.95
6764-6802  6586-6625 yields 0.97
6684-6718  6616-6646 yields 0.97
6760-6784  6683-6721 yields 1.01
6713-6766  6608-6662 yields 0.99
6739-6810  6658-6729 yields 1.02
